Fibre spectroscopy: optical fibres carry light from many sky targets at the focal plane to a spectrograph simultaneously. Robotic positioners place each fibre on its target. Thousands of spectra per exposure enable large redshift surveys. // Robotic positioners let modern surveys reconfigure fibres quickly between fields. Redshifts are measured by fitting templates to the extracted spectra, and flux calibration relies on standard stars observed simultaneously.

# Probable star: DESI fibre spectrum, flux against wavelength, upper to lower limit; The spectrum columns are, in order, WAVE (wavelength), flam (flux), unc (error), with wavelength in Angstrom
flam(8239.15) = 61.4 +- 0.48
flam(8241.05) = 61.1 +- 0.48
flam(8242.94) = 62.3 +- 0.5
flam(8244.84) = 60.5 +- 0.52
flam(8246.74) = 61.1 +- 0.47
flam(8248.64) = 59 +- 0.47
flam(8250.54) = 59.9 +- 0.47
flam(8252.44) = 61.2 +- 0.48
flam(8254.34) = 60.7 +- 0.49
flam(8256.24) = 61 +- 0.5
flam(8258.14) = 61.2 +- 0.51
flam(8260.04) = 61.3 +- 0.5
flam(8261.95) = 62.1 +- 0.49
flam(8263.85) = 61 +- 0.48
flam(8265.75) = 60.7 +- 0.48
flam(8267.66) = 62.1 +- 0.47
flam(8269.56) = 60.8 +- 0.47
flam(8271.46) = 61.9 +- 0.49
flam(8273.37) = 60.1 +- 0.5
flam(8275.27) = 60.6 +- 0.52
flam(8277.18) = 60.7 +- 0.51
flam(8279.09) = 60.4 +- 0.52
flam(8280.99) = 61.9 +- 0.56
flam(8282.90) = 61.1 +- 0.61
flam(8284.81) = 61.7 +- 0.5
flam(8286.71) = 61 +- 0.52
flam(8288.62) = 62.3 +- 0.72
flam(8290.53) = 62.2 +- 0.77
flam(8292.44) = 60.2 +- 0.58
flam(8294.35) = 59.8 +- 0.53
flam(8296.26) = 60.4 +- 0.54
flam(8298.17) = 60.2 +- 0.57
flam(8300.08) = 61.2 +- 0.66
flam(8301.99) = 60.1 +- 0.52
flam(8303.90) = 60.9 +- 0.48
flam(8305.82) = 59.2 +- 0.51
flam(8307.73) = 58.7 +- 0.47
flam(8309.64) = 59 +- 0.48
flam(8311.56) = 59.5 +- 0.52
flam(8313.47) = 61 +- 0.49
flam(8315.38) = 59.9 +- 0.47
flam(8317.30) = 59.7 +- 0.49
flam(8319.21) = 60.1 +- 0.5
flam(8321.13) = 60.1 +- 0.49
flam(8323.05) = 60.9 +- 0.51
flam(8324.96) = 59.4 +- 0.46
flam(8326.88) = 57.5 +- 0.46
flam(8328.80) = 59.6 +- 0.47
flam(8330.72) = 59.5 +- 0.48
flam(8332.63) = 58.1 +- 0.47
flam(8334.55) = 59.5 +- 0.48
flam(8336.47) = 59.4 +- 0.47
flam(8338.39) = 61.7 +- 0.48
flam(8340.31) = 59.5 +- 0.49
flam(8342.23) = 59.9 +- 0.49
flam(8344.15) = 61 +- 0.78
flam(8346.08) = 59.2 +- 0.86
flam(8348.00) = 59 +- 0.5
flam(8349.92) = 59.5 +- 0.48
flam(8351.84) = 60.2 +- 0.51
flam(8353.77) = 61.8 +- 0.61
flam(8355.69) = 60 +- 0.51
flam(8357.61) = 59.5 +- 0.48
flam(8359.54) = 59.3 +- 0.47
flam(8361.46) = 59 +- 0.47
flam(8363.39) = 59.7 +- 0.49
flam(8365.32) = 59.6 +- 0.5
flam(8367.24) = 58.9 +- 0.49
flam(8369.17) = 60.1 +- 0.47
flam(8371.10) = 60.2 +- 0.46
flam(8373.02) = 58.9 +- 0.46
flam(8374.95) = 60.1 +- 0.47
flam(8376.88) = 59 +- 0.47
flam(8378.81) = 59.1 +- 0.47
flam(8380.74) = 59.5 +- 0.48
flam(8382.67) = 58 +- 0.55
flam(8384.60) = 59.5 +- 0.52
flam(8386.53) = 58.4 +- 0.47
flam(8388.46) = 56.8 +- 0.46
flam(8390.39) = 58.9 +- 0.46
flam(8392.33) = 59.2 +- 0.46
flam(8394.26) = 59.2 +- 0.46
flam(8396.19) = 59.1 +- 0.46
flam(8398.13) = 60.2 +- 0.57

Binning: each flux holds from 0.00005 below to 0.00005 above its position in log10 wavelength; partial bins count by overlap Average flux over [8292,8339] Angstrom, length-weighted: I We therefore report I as 59.8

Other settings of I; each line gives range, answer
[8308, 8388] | 59.6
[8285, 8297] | 61.1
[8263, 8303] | 61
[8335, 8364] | 59.9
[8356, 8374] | 59.5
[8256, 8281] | 61.1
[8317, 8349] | 59.7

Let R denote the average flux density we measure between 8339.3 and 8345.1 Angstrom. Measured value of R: 60.2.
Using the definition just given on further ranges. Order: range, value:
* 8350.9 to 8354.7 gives 60.9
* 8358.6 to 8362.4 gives 59.2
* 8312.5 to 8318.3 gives 60.3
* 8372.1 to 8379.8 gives 59.2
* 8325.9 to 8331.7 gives 58.9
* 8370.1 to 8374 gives 59.6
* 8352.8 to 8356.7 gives 60.9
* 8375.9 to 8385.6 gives 59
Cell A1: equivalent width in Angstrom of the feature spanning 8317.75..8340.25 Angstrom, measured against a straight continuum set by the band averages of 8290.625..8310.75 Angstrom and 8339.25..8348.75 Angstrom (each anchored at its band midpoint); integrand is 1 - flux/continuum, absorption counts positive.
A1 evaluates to 0.08 Angstrom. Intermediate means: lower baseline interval 60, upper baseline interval 59.7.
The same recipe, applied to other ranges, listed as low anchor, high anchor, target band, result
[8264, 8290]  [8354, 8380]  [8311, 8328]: 0.18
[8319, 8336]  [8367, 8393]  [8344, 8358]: -0.18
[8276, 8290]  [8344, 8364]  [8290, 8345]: 0.59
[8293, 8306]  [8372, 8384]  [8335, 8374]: -0.22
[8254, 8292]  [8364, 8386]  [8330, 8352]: 0.10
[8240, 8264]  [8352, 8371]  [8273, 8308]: -0.10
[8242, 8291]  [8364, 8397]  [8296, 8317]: 0.14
